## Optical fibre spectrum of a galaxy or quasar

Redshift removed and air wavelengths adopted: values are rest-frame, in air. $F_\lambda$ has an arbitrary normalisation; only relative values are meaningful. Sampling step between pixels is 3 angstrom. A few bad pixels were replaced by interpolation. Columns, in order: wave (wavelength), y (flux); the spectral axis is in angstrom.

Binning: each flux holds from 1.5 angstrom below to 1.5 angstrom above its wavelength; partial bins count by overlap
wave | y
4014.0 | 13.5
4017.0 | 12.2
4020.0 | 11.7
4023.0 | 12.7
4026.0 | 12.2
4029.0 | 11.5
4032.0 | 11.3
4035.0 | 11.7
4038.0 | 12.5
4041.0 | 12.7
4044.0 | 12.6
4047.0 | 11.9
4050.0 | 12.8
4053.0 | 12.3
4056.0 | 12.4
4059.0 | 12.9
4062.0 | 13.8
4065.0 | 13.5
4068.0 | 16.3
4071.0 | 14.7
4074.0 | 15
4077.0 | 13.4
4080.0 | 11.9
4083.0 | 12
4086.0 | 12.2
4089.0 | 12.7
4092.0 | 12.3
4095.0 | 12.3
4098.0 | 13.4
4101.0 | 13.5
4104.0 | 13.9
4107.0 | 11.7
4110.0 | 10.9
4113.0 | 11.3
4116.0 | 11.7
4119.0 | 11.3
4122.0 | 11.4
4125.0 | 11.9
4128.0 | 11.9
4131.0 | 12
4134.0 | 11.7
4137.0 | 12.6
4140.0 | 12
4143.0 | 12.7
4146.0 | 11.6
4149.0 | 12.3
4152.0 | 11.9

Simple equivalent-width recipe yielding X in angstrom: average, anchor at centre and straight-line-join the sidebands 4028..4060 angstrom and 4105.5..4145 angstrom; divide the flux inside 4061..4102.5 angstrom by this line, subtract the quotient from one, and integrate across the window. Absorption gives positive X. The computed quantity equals -4.6 angstrom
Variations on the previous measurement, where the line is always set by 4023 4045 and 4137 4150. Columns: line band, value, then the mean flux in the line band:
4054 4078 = -3.7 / 14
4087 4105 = -1.2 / 13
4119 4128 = 0.4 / 11.6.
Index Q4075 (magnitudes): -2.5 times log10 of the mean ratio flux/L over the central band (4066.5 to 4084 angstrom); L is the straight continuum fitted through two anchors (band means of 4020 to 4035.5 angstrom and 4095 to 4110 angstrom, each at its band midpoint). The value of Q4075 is -0.121 mag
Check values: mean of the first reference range 11.9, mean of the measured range 13.9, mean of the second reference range 12.8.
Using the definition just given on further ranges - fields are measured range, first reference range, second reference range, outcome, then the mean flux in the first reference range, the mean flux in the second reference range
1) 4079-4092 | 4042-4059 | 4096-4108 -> 0.061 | 12.5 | 13.2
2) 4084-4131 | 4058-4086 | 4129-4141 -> 0.053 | 13.7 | 12.1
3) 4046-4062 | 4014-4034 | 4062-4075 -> 0.104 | 12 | 14.7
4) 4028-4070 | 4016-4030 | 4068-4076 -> 0.073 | 12.1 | 15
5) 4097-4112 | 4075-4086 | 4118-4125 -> -0.062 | 12.5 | 11.5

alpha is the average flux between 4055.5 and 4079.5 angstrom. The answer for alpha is 14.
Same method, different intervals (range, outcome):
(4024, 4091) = 12.8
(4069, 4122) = 12.6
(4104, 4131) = 11.7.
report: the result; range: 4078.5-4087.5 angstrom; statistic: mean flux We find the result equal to 12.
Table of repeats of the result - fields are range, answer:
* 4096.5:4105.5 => 13.6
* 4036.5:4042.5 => 12.6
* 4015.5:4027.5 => 12.2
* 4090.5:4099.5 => 12.7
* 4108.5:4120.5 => 11.3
